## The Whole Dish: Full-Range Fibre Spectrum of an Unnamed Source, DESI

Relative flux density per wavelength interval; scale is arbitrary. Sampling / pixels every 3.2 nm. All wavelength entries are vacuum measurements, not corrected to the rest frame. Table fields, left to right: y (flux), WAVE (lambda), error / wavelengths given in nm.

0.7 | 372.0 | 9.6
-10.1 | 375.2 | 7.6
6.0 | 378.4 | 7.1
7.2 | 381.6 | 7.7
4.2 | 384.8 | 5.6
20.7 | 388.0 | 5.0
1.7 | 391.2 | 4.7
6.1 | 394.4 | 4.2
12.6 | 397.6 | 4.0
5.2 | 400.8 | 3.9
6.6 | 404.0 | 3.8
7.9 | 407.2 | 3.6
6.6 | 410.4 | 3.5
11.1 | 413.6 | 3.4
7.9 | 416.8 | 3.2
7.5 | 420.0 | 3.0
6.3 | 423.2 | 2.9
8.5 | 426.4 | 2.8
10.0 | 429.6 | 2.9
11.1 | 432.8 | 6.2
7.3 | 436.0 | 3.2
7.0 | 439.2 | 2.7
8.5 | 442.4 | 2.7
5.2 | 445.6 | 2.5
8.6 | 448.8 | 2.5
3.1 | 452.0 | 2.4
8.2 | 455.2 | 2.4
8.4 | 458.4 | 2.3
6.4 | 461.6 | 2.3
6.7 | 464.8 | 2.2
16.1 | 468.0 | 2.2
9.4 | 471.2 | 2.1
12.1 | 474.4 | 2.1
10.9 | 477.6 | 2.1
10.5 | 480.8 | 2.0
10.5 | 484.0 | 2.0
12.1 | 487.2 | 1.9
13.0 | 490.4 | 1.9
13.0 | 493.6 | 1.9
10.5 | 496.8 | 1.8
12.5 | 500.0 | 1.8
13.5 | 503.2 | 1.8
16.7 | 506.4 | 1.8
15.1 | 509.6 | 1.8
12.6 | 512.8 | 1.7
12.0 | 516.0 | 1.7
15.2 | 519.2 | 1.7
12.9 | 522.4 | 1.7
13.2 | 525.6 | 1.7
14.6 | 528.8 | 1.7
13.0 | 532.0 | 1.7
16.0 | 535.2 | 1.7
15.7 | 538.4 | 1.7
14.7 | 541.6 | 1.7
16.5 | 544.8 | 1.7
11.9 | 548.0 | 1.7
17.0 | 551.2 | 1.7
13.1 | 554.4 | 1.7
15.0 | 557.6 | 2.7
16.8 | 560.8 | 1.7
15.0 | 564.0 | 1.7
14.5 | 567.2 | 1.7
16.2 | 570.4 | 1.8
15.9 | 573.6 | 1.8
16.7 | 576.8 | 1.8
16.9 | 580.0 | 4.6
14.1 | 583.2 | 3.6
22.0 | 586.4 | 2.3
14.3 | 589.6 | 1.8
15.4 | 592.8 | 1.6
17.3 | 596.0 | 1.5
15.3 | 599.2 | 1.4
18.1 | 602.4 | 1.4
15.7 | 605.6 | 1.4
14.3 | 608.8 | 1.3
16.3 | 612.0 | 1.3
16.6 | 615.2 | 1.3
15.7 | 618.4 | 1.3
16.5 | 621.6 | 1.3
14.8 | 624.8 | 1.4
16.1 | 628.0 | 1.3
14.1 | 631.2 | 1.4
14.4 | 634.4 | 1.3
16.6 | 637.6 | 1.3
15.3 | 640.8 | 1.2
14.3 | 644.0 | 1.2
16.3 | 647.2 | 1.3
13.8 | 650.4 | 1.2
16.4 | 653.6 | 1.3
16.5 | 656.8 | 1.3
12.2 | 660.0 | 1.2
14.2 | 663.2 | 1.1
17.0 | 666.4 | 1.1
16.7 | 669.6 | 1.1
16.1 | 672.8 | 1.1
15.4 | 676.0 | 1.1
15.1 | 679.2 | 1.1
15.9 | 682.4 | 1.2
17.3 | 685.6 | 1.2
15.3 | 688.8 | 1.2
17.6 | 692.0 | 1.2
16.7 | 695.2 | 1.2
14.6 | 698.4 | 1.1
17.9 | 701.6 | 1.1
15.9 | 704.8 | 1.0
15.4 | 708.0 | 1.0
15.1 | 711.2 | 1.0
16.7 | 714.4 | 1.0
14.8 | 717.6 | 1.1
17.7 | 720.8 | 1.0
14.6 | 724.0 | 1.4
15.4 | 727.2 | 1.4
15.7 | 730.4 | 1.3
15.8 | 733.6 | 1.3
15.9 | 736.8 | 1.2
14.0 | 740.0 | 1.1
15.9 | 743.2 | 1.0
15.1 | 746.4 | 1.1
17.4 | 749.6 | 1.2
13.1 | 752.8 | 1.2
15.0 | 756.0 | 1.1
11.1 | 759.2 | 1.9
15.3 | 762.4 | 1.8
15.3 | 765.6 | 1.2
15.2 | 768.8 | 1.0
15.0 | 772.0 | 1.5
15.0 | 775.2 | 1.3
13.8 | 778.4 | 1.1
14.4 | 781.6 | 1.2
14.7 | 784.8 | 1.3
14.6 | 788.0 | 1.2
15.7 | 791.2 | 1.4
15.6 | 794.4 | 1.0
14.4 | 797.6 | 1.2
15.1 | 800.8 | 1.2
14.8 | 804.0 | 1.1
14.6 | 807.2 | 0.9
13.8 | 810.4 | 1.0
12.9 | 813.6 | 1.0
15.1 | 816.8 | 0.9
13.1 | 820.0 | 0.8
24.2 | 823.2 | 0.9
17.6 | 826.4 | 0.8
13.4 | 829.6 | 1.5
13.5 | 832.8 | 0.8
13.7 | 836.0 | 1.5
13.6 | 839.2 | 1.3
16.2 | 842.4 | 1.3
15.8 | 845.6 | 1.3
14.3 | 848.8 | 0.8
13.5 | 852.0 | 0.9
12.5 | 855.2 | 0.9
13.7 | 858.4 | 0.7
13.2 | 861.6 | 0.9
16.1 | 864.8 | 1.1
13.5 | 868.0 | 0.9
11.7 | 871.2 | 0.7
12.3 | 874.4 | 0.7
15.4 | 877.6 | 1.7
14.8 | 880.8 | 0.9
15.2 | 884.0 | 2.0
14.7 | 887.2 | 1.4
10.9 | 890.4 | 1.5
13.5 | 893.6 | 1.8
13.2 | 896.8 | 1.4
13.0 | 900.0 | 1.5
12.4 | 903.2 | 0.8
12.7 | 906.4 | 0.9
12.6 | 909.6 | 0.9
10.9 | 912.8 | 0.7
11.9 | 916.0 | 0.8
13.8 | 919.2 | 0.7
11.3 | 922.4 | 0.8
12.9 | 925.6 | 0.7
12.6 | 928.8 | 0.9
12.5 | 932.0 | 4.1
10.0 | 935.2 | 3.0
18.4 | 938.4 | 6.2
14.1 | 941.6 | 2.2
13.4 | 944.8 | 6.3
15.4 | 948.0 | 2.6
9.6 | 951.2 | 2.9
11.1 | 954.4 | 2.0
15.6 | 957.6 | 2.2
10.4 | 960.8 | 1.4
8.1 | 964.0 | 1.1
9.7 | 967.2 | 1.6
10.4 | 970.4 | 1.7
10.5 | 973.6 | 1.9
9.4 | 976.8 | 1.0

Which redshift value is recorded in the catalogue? 0.26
